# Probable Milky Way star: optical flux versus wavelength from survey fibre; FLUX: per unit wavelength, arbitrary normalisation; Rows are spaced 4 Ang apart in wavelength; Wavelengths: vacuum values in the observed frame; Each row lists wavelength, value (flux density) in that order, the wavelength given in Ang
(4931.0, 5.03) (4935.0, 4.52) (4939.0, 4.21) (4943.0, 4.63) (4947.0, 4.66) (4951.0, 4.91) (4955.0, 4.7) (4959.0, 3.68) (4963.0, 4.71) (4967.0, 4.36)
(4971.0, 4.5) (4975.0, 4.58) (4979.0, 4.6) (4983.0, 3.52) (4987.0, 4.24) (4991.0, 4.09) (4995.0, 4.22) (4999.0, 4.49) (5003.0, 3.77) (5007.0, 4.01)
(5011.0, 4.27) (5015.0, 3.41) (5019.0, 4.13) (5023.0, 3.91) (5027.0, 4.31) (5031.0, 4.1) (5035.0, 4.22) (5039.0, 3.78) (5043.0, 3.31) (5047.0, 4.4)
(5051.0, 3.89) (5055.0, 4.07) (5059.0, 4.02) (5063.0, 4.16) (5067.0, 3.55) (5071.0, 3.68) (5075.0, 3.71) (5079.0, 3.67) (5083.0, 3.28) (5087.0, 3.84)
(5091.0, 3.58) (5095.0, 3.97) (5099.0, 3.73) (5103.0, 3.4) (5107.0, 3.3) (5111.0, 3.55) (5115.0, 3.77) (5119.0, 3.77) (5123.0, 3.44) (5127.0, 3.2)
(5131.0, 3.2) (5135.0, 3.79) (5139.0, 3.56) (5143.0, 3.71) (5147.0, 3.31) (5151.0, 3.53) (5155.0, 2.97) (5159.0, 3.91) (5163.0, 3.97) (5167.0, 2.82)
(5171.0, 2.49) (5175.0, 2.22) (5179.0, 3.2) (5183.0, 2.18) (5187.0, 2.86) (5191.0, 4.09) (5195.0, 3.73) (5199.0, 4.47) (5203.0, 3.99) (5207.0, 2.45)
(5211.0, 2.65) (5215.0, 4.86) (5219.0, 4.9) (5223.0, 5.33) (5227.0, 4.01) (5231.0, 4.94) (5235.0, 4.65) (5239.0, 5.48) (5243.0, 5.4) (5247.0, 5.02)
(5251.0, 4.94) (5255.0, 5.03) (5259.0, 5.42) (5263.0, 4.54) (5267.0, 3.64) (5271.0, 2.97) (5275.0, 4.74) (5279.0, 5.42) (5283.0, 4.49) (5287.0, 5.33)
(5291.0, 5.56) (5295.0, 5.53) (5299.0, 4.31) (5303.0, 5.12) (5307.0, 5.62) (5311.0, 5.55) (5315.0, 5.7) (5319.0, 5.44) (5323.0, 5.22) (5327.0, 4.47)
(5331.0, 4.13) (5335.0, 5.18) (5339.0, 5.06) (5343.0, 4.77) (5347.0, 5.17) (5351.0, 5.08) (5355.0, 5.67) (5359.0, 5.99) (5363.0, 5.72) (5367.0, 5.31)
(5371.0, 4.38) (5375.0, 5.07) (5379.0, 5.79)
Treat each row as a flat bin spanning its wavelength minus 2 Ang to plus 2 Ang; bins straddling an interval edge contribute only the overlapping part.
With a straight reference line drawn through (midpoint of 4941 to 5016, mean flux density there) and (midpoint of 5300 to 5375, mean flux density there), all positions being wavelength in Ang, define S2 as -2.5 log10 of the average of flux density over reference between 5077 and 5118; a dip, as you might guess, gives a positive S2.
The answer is 0.26 mag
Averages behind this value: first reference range 4.29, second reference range 5.18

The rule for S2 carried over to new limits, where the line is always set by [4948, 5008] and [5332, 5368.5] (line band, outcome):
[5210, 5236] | 0.095 mag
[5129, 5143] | 0.312 mag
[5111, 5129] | 0.301 mag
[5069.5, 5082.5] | 0.246 mag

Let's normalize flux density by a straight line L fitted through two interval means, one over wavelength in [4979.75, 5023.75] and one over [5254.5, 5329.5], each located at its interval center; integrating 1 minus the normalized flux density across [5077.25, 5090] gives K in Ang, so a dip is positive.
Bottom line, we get 2.06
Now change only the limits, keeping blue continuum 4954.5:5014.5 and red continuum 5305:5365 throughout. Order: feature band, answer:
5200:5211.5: 3.9 Ang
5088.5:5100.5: 2.1 Ang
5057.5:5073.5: 2.2 Ang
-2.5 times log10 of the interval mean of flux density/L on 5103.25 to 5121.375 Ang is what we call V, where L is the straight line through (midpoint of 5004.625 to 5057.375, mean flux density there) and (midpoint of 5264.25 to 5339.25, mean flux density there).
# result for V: 0.19 mag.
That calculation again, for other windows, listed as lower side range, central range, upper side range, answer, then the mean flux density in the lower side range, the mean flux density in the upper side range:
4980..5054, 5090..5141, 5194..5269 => 0.19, 4.01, 4.51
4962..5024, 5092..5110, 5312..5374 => 0.24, 4.17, 5.16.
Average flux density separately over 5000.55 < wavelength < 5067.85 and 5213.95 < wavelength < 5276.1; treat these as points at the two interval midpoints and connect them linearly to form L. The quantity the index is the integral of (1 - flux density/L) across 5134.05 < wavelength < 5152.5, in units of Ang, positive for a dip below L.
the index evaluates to 3.4 Ang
